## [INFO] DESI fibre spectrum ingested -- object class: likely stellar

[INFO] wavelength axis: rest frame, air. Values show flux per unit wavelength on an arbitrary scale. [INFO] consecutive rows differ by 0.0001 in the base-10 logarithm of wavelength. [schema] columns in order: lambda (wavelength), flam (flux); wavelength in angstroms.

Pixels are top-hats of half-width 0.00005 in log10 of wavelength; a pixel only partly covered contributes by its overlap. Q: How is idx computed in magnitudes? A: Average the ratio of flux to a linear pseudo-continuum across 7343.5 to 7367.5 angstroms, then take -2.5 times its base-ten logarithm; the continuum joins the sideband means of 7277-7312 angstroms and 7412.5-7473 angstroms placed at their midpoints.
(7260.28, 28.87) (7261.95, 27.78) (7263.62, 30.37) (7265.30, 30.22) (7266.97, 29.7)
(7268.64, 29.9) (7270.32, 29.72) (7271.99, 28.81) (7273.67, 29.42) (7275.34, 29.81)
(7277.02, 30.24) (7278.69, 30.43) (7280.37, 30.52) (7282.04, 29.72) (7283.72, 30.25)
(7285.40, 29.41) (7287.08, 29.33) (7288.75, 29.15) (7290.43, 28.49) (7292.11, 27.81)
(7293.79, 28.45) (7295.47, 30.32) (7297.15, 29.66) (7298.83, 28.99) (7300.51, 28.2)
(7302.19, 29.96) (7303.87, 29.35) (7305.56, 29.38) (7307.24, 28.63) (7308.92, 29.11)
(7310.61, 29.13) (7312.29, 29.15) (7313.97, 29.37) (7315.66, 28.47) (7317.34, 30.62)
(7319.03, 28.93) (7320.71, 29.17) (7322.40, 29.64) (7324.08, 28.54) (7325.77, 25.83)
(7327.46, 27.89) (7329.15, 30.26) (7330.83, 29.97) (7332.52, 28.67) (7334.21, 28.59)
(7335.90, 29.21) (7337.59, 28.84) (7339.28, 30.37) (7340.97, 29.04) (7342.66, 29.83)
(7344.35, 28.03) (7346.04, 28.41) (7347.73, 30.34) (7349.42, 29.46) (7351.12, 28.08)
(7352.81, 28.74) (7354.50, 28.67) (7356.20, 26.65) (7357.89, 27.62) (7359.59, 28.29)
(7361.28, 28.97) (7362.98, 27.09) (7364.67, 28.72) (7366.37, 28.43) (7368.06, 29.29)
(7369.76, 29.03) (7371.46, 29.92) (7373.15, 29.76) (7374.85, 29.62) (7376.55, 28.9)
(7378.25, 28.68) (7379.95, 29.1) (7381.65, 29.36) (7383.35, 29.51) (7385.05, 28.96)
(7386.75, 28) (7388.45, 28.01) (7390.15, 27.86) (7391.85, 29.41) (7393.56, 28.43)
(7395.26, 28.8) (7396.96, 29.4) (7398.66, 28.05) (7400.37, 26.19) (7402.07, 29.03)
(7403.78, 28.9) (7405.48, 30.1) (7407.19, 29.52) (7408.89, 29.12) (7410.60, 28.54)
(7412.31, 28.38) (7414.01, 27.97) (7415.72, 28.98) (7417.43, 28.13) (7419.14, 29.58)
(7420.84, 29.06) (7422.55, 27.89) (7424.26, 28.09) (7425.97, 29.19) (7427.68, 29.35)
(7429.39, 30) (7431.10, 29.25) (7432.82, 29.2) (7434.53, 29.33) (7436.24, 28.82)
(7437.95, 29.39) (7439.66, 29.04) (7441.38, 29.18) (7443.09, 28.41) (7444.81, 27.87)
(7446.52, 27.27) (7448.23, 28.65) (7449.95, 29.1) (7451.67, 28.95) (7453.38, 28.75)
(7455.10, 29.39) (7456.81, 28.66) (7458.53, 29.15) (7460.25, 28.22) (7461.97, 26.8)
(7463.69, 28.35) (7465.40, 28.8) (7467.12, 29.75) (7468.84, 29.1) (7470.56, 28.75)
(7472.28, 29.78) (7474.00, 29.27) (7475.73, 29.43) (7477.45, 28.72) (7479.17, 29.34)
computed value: 0.03 mag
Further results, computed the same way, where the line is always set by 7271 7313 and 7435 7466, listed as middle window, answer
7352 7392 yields 0.011 mag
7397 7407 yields 0.009 mag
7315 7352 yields 0.005 mag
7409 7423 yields 0.006 mag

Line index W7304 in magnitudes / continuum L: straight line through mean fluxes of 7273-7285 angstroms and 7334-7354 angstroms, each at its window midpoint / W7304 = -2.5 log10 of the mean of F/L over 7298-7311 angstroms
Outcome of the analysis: 0.02 mag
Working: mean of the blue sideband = 30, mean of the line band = 29.1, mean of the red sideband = 29.1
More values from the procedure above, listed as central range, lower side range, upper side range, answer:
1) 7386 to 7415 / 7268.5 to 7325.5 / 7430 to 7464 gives 0.01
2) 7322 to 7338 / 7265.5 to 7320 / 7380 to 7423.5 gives 0.02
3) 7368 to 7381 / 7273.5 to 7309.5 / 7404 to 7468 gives -0.01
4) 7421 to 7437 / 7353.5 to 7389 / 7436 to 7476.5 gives -0.01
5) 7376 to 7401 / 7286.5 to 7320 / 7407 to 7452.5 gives 0.01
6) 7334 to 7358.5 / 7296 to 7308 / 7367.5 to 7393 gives 0.01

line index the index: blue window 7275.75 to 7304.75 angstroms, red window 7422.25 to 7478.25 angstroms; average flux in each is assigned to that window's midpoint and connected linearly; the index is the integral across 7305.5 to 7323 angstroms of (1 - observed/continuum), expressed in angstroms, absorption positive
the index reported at 0.1 angstroms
